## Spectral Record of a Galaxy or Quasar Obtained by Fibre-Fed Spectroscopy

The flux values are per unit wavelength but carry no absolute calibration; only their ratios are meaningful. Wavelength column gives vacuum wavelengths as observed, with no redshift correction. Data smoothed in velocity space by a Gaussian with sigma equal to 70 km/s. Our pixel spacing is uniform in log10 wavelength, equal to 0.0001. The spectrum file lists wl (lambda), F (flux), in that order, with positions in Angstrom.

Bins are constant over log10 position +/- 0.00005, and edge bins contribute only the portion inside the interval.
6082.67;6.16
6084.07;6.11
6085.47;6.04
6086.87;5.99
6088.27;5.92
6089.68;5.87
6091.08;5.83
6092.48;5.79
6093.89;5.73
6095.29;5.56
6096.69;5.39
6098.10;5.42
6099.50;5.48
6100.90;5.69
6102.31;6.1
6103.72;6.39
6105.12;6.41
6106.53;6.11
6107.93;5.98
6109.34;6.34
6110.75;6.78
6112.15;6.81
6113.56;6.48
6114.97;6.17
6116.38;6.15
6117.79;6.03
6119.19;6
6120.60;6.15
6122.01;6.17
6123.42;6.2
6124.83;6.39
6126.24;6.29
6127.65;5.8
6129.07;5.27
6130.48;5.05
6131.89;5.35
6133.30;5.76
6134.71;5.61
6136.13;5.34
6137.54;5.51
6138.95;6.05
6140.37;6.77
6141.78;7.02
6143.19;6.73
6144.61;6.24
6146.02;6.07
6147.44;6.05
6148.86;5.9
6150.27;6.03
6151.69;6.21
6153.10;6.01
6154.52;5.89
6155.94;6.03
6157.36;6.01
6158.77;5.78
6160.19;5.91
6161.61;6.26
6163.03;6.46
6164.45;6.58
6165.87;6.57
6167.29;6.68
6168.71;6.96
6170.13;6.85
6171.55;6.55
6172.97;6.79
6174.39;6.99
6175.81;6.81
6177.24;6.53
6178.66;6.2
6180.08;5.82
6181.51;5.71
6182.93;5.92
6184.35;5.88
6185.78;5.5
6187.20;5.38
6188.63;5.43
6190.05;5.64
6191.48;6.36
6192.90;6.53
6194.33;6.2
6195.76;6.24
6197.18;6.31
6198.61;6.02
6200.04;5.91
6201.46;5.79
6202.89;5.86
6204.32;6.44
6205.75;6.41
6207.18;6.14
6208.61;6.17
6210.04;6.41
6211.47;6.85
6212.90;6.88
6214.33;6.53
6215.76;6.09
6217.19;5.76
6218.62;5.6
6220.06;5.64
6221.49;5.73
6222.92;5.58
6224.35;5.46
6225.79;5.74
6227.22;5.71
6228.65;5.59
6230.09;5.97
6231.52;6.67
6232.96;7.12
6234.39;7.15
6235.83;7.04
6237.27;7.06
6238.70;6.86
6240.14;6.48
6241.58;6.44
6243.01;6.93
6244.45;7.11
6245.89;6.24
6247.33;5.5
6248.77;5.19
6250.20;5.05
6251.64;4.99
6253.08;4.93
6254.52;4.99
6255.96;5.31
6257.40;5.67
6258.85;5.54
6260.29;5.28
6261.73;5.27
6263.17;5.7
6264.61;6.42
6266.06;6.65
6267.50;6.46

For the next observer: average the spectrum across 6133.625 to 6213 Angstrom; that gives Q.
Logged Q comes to 6.19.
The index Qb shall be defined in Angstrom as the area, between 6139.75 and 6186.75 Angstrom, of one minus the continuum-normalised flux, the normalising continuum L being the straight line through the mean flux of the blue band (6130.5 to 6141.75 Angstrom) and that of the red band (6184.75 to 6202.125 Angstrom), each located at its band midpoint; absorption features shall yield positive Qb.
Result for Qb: -3.4 Angstrom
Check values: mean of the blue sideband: 5.8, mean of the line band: 6.29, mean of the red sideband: 5.94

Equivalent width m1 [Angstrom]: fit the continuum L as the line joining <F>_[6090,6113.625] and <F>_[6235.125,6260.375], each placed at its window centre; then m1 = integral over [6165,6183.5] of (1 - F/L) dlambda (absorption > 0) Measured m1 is -1.6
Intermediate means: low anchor 6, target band 6.5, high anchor 5.94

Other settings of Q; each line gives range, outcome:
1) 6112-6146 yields 6.04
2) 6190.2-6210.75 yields 6.18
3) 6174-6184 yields 6.25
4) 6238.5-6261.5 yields 5.75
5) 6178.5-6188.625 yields 5.72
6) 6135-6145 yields 6.21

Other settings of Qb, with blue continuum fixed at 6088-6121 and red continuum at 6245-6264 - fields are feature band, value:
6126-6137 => 0.7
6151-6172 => -1.9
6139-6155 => -1.1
